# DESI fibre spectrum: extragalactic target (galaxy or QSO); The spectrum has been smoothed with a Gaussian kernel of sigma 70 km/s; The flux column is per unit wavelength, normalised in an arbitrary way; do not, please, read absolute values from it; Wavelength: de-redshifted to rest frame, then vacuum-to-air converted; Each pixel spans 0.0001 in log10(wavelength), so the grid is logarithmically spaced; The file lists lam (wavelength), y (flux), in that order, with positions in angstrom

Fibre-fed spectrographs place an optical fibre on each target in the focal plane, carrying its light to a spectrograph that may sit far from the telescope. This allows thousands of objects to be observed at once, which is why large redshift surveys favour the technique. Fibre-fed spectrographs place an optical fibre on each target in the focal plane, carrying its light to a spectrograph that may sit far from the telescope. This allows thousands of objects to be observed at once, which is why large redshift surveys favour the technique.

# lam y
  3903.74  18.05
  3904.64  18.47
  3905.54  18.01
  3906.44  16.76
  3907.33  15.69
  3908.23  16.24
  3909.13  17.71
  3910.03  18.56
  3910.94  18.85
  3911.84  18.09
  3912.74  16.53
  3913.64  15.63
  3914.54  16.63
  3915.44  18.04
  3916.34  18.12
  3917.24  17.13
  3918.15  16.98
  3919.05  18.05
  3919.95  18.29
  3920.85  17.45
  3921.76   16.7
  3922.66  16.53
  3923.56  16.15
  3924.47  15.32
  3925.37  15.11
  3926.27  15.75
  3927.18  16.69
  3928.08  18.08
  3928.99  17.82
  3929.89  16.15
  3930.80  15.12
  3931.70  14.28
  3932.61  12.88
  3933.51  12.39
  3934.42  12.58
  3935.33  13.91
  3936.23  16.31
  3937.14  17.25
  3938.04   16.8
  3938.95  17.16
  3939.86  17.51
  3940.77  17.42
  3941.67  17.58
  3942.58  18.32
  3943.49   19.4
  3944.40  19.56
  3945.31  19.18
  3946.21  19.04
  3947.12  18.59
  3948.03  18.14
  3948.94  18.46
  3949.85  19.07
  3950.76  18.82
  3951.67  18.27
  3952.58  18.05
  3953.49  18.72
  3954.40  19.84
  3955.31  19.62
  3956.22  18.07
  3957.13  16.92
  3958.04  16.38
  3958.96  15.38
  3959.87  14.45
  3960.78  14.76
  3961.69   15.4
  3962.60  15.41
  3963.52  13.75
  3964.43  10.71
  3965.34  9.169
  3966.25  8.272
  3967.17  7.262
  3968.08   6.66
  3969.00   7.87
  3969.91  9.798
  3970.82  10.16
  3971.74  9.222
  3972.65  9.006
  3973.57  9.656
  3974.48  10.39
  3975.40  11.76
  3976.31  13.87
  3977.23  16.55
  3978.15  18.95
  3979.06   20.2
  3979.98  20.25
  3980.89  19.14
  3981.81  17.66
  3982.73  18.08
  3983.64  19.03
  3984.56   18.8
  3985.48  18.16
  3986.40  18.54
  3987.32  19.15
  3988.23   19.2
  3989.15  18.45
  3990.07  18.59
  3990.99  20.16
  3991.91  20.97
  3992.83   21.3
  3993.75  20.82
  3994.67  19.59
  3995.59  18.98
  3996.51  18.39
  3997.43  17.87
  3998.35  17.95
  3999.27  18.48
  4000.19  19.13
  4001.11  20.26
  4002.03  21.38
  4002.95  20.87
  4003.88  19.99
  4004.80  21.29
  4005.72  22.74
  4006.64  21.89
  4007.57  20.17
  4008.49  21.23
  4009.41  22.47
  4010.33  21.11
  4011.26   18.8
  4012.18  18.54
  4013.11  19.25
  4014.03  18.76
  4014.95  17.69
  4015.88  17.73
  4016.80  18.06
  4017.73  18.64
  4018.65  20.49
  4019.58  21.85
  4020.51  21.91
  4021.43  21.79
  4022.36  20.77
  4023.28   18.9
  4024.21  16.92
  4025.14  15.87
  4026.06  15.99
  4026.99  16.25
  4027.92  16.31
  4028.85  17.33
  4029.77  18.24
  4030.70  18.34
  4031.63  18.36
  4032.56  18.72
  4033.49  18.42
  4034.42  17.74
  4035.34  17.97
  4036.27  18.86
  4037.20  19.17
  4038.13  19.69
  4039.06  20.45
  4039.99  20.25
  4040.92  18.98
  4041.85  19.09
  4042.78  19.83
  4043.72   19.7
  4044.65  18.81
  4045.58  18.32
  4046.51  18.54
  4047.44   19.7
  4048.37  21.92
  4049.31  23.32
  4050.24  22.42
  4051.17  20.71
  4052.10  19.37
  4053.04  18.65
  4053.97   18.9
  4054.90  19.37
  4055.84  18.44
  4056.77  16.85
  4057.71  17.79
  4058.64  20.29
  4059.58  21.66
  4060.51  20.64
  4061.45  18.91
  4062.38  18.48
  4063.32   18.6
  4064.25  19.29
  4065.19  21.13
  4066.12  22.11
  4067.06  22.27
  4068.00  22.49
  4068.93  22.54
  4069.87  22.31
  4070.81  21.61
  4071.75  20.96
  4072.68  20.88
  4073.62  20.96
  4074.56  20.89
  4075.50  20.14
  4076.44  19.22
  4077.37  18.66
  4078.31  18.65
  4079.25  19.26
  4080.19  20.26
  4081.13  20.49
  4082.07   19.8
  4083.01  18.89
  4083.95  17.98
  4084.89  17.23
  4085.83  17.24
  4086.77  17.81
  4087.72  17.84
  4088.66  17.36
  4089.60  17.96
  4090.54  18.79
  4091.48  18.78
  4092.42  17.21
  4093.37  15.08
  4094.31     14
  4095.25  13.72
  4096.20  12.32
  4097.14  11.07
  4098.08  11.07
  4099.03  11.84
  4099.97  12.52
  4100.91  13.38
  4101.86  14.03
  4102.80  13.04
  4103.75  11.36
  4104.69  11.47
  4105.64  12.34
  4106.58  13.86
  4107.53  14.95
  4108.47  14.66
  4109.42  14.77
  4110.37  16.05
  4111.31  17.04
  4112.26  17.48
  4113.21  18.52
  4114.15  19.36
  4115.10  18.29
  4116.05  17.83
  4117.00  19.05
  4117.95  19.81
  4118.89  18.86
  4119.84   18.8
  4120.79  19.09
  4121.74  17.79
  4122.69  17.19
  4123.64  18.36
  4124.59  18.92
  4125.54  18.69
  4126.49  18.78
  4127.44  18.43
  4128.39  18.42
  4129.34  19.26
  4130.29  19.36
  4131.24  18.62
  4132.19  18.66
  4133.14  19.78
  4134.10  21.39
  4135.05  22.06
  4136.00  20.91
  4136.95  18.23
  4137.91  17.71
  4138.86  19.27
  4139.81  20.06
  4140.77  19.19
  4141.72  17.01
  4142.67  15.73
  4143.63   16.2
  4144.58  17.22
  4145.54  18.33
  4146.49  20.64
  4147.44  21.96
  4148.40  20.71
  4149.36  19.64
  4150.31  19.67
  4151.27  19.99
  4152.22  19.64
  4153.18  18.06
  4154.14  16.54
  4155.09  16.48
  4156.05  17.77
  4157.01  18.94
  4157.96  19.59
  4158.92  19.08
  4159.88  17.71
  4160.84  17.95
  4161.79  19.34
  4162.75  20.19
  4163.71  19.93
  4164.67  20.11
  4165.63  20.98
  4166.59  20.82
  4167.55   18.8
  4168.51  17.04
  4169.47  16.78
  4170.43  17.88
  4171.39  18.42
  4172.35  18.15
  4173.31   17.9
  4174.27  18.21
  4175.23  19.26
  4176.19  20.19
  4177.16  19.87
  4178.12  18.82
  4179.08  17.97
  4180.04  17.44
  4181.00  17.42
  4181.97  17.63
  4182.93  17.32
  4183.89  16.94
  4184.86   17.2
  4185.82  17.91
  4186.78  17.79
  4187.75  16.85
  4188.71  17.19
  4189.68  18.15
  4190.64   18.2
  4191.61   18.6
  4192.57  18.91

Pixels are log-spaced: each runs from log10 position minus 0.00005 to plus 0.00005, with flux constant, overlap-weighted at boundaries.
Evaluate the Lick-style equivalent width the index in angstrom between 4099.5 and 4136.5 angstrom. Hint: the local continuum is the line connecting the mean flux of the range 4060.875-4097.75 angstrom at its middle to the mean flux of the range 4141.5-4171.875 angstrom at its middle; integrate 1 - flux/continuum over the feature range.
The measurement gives 2.9 angstrom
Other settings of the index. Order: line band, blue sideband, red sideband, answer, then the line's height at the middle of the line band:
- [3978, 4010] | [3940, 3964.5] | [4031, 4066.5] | -2.4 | 18.4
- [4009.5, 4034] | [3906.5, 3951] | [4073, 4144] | -2.2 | 17.2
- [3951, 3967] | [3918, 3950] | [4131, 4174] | 1.6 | 17.1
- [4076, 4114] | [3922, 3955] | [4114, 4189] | 4.7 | 18.2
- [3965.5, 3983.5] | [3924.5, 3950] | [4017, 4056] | 4.9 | 17.7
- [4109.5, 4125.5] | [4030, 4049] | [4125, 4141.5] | 0.9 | 19.3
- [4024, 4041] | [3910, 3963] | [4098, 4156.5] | -0.8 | 17.3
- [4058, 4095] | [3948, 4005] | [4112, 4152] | -2.8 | 18.1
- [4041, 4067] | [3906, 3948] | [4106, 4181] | -2.8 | 17.8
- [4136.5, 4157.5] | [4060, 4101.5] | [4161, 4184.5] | -0.1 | 18.5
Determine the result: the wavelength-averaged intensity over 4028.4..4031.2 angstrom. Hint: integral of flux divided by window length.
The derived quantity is 18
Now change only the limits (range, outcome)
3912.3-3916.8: 17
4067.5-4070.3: 22.4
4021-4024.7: 19.5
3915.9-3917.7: 17.6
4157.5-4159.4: 19.3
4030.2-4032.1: 18.3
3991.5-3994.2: 21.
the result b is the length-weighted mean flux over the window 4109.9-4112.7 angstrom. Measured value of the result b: 16.9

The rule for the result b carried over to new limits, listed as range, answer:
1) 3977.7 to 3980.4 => 19.8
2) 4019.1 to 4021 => 21.8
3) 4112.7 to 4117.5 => 18.6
